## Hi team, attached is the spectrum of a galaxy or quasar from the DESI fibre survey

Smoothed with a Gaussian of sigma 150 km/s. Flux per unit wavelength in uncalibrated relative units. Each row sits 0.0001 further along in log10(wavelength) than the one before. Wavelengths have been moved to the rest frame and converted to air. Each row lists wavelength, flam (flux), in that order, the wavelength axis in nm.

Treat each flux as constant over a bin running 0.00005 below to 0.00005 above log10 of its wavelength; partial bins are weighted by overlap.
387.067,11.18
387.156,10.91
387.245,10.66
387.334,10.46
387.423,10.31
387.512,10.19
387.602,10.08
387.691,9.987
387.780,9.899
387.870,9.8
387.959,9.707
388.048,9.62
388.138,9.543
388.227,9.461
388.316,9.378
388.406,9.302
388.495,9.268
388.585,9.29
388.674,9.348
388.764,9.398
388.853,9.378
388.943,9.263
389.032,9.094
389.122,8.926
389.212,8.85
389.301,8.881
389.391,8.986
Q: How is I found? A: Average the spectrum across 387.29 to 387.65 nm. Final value 10.3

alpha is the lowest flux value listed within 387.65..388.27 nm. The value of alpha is 9.461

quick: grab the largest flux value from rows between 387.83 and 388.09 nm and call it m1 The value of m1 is 9.8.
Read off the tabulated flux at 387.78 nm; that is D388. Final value 9.899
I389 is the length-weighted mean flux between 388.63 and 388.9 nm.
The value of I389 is 9.36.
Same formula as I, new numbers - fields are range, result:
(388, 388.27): 9.55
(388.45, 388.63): 9.3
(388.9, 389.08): 9.18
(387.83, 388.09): 9.73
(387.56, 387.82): 10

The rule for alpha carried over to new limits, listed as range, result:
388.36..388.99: 9.263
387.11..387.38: 10.46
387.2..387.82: 9.899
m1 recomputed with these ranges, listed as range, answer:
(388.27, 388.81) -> 9.398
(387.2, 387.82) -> 10.66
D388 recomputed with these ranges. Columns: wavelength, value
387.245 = 10.66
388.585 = 9.29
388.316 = 9.378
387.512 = 10.19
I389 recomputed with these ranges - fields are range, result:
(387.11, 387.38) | 10.7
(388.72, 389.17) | 9.21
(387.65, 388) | 9.85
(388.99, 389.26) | 8.95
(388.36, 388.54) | 9.26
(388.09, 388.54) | 9.39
